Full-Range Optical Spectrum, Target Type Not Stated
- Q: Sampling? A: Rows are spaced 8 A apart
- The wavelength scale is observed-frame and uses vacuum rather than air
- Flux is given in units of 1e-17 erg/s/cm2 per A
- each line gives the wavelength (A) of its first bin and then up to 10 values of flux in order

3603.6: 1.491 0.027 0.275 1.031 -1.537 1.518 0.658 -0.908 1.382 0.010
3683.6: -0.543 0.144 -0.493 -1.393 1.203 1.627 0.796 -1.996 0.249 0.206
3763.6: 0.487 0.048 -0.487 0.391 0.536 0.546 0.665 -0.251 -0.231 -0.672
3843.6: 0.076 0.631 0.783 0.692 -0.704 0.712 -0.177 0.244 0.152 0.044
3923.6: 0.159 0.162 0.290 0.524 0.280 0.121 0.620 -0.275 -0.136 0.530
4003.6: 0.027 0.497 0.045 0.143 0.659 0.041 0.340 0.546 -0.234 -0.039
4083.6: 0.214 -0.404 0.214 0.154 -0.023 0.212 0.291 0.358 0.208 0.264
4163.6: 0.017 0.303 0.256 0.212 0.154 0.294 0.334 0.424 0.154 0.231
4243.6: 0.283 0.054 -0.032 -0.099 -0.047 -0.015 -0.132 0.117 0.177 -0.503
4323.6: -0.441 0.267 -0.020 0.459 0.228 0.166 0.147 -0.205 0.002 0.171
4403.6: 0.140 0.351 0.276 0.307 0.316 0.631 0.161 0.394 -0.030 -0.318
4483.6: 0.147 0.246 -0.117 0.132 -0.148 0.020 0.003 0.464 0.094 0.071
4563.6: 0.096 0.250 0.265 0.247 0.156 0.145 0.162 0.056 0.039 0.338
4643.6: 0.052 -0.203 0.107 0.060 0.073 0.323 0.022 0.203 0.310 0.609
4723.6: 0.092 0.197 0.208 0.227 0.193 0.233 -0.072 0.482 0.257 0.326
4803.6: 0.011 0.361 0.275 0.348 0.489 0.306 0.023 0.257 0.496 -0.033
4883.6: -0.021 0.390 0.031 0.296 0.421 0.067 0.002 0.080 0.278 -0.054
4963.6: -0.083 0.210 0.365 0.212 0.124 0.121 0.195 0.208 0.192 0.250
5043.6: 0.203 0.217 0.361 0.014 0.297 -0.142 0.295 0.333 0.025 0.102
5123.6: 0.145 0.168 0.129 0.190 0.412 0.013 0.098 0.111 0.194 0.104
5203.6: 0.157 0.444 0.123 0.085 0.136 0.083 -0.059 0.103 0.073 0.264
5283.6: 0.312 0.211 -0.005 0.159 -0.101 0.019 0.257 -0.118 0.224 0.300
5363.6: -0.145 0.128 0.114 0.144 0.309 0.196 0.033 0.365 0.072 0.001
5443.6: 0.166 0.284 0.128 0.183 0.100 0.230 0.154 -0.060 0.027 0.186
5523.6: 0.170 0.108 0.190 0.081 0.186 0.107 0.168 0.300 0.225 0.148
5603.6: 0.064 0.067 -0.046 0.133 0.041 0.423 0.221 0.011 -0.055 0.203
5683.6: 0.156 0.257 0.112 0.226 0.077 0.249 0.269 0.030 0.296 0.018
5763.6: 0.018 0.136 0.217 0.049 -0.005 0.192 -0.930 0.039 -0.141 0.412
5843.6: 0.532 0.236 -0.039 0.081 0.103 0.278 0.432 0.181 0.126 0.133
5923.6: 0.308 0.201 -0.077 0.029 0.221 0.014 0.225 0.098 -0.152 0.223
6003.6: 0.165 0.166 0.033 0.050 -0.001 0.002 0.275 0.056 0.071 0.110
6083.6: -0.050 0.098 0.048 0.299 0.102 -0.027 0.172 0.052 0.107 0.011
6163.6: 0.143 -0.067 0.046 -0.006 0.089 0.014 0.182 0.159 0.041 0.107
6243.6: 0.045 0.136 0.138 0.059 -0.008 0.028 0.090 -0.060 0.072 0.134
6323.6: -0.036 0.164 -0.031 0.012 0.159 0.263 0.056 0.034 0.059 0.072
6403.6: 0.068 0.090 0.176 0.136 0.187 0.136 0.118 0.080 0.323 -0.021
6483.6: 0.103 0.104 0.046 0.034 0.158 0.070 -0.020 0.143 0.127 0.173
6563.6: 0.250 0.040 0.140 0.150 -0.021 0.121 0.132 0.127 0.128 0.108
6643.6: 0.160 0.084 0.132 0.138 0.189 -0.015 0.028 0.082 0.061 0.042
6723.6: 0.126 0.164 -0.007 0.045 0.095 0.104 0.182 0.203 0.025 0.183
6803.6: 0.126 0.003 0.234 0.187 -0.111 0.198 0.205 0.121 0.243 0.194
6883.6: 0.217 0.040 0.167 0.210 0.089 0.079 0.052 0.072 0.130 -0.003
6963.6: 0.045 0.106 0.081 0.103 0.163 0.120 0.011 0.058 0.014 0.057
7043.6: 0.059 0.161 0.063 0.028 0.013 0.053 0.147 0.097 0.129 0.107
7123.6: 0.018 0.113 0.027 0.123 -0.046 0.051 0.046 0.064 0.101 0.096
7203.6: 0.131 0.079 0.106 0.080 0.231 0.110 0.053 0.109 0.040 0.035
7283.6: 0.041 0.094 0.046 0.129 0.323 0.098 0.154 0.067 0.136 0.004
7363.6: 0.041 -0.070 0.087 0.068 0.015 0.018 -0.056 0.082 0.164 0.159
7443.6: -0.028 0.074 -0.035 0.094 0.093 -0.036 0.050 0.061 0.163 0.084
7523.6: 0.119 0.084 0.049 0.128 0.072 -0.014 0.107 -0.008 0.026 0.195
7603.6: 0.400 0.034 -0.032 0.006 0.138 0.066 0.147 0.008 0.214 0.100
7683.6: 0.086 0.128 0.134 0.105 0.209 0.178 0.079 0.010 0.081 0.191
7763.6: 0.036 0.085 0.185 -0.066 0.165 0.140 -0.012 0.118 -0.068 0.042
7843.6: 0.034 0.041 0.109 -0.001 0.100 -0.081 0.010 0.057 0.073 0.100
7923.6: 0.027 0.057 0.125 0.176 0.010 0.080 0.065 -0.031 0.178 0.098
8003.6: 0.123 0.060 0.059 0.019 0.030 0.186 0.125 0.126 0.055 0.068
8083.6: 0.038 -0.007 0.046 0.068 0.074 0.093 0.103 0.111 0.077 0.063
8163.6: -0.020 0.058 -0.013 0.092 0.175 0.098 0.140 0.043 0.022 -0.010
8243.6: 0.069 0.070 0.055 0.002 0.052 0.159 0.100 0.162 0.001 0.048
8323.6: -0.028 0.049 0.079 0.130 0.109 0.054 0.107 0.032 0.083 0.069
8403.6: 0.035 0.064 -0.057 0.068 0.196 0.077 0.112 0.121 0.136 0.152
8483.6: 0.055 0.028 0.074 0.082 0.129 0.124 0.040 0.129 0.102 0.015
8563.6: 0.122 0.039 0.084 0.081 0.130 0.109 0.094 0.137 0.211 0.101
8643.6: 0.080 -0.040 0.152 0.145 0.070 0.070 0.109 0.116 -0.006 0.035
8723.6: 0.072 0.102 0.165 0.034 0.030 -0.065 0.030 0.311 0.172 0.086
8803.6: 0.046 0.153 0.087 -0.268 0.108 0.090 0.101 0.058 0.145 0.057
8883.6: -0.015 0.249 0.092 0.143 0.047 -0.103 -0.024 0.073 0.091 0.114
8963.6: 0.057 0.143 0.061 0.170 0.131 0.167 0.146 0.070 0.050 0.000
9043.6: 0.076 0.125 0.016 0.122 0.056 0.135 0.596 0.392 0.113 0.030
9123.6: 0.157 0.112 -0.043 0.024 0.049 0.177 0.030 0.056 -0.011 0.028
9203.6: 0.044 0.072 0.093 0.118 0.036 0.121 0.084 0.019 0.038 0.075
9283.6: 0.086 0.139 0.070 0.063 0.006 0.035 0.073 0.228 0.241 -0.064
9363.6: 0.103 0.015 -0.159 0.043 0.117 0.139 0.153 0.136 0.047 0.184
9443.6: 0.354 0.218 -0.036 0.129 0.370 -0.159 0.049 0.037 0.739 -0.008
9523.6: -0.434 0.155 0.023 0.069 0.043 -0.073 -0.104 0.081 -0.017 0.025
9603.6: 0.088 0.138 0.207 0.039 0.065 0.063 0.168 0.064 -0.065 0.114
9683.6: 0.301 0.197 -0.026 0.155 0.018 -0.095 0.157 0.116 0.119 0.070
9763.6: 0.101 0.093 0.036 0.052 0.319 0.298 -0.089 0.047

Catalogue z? 1.44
